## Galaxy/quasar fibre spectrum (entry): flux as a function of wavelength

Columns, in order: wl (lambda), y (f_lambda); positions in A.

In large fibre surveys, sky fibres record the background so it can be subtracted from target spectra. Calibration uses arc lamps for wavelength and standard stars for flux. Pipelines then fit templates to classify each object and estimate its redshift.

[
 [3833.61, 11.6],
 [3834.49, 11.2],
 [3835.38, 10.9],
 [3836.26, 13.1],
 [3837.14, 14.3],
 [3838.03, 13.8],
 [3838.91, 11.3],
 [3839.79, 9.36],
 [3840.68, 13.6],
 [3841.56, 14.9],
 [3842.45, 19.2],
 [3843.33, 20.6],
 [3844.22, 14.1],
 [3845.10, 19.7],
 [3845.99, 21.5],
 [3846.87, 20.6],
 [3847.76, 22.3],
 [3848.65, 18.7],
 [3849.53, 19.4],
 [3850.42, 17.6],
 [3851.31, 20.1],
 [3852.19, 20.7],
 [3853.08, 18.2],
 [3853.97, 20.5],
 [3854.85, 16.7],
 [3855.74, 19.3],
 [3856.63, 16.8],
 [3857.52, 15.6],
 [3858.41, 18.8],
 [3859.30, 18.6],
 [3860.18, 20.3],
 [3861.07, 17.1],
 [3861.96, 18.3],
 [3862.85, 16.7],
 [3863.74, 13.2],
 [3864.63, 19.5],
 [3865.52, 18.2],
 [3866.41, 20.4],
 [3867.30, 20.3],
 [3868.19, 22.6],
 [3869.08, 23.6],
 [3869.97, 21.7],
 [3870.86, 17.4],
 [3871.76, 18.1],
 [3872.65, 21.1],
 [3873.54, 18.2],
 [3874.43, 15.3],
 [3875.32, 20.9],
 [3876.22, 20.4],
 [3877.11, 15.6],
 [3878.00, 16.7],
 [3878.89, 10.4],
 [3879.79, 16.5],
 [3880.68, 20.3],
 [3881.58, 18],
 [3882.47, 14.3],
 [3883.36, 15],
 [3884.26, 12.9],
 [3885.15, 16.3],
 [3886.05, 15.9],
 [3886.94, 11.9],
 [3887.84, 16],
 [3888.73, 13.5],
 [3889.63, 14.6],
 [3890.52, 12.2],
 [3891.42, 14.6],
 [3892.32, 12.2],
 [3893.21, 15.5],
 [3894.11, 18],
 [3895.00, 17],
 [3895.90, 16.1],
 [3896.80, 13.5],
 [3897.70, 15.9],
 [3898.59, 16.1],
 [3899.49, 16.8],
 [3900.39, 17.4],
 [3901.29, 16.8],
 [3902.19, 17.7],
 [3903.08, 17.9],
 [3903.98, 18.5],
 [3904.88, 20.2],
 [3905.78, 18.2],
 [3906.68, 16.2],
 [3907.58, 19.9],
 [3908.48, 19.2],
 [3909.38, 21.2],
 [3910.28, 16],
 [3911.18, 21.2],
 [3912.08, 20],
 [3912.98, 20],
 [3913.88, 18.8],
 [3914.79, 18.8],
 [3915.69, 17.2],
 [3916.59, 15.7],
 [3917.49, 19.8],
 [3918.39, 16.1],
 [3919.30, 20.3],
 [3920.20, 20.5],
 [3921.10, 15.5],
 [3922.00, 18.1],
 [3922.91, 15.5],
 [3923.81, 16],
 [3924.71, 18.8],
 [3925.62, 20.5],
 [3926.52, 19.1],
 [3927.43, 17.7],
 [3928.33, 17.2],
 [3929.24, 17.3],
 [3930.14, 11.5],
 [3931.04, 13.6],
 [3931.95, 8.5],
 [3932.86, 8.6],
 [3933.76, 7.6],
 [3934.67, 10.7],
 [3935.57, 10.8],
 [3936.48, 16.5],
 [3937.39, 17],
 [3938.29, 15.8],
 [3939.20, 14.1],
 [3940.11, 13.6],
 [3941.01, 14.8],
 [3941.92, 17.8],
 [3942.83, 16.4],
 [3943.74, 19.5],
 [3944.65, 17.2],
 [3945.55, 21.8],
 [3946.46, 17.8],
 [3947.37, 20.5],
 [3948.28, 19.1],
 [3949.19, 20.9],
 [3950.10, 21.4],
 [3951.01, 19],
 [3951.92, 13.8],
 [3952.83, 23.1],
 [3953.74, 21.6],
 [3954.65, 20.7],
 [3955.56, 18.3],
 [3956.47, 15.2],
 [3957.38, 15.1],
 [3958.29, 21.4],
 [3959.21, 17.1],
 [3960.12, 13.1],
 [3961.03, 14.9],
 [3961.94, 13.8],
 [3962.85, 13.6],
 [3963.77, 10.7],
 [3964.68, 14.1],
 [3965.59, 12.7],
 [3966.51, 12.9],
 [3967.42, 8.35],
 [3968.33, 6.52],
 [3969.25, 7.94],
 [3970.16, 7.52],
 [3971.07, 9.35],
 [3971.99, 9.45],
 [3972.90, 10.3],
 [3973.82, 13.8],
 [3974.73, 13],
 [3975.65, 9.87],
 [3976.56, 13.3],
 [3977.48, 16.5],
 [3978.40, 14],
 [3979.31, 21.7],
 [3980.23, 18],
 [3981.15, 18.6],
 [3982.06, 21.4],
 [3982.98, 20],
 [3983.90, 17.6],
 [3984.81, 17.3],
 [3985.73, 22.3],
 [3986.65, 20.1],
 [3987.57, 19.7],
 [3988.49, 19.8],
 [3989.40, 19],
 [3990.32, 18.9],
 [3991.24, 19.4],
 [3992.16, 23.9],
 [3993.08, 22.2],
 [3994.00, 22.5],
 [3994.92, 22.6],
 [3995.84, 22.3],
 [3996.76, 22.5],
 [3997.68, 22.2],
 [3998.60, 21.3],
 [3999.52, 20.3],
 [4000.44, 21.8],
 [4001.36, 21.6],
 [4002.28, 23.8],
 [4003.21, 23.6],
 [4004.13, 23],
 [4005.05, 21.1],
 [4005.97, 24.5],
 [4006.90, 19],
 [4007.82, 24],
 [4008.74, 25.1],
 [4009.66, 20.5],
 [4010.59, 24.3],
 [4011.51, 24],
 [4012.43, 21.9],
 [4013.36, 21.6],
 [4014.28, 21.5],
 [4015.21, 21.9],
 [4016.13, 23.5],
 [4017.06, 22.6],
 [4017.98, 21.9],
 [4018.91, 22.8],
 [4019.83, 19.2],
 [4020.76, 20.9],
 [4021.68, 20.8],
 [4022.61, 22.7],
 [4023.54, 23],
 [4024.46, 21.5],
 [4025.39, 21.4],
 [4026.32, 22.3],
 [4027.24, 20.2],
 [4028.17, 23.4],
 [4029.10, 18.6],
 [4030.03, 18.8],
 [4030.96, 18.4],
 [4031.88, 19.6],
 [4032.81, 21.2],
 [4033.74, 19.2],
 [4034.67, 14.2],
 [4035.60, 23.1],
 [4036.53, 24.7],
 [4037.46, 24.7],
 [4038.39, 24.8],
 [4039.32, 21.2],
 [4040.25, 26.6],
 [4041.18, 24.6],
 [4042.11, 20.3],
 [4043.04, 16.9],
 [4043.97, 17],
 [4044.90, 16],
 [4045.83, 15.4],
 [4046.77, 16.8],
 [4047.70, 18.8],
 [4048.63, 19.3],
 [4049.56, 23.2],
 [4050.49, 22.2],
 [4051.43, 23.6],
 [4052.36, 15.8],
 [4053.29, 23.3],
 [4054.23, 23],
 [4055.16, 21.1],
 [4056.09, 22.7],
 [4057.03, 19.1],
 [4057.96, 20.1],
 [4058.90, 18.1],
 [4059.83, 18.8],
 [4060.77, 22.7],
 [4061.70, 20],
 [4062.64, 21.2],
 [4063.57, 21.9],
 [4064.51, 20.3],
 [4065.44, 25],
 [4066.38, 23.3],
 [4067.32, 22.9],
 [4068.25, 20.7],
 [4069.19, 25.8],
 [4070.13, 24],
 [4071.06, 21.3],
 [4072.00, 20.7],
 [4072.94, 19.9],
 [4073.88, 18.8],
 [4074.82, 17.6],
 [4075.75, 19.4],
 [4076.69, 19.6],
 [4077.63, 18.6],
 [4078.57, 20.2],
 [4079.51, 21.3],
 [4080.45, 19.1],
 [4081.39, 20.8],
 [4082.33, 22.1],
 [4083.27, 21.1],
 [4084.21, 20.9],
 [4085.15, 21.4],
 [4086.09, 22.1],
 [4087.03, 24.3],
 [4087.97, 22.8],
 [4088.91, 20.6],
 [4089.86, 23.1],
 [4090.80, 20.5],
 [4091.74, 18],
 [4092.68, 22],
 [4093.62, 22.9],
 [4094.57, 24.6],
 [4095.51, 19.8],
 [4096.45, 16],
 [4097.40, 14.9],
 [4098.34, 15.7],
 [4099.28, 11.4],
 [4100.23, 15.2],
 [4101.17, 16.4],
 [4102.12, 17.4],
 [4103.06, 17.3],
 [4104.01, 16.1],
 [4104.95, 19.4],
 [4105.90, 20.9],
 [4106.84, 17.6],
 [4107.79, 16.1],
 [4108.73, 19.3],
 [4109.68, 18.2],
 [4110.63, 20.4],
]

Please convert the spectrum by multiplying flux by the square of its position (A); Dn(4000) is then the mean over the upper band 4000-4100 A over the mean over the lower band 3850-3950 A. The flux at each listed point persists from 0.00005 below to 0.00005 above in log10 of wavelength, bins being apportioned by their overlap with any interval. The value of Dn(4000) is 1.32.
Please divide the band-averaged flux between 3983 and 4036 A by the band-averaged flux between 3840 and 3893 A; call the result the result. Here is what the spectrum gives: 1.2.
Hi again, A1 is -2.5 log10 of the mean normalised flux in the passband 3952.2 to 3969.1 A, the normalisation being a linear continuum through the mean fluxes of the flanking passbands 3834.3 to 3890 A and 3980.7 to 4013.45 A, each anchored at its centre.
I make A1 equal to 0.33 mag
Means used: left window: 17.2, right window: 21.5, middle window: 15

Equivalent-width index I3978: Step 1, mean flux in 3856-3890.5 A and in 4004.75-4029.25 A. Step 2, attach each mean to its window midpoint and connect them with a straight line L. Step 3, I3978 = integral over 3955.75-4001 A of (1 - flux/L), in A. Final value 9.3 A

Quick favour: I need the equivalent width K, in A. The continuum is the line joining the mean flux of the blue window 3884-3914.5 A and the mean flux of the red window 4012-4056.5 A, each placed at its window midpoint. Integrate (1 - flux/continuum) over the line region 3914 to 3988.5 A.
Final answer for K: 9.8 A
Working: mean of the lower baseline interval 16.7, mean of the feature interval 15.9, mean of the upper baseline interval 21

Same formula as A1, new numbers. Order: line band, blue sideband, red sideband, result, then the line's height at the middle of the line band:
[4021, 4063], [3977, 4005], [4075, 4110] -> -0.04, 20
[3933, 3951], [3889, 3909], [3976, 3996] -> 0.10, 18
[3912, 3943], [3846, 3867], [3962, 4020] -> 0.17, 18.6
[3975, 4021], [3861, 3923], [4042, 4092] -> -0.08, 19.4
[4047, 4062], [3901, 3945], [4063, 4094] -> -0.01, 20.6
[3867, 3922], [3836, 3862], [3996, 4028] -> 0.09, 18.8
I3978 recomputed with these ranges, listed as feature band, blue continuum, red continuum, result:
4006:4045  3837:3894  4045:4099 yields -3.3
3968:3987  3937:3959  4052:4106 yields 4.0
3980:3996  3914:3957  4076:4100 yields -2.1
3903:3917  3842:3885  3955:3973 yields -2.6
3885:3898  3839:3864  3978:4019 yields 2.8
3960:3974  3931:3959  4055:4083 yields 5.0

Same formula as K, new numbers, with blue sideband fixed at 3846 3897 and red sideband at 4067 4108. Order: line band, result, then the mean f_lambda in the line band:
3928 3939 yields 3.2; 12.9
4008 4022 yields -2.3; 22.2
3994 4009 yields -2.8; 22.4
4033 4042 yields -1.5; 22.4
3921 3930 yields 0.3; 17.4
